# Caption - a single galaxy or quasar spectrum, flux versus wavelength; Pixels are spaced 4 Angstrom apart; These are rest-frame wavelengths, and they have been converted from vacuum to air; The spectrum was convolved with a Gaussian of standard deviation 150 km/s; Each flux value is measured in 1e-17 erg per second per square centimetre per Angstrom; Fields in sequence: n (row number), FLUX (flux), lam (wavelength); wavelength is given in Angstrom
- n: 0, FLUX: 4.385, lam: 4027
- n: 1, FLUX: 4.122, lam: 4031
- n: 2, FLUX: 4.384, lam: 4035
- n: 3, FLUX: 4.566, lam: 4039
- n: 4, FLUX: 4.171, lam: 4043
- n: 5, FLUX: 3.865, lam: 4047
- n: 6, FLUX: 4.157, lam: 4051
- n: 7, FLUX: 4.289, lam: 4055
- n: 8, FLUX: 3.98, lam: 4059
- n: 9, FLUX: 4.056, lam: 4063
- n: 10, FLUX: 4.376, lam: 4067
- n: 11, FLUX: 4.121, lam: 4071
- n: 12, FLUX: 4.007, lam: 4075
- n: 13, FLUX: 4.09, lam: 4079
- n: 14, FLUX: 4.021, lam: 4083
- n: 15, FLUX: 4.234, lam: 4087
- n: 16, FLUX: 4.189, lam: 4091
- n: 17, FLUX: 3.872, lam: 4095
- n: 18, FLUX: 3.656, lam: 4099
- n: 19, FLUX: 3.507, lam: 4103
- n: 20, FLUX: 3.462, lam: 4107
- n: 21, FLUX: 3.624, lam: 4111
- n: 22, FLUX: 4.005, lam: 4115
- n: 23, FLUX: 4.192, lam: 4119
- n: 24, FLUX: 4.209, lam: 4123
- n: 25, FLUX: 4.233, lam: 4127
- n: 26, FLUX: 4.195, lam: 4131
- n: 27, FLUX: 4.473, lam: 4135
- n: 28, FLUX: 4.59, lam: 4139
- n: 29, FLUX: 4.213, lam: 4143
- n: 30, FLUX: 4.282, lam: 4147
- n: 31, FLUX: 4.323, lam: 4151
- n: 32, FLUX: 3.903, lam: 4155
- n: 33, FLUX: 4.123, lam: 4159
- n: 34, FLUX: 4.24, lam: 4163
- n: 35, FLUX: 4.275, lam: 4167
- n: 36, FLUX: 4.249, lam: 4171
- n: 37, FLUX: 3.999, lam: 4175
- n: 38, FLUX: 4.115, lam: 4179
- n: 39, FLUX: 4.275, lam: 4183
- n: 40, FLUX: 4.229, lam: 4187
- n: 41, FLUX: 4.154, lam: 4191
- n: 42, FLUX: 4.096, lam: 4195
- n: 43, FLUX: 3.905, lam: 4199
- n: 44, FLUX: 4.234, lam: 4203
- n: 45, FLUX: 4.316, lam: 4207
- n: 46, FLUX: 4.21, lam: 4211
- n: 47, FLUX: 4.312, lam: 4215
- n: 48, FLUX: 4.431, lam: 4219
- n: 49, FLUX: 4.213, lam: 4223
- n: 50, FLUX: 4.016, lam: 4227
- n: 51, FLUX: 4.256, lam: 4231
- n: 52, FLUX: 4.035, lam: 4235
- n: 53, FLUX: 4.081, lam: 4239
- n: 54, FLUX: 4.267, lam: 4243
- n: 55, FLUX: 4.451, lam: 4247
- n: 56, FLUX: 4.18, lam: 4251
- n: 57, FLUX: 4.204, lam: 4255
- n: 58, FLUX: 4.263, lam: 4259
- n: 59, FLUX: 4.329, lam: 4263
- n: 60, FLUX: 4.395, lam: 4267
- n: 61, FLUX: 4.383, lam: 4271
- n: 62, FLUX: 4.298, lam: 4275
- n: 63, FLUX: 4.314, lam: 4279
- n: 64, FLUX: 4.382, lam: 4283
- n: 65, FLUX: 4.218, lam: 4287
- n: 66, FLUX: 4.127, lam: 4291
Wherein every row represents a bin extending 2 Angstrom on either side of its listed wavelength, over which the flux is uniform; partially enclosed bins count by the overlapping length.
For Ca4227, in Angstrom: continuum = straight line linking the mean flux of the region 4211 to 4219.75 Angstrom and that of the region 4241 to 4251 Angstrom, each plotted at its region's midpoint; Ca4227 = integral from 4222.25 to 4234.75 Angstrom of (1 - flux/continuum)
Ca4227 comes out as 0.5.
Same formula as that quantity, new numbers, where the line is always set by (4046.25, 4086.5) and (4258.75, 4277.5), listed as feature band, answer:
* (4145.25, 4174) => 0.2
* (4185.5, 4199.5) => 0.5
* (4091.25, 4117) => 2.7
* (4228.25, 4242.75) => 0.6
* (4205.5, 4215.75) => 0.0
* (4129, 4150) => -0.8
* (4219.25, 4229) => 0.3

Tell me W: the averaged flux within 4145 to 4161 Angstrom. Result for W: 4.16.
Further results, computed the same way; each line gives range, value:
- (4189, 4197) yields 4.12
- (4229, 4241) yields 4.12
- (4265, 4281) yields 4.35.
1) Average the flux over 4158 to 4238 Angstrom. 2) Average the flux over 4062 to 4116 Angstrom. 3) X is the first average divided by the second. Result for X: 1.1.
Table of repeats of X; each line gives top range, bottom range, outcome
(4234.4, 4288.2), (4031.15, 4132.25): 1.05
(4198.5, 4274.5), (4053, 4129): 1.06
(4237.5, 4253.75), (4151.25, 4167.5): 1.03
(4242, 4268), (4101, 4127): 1.11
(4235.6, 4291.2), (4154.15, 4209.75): 1.03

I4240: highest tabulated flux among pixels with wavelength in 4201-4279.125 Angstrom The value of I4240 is 4.451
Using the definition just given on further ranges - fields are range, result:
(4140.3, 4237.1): 4.431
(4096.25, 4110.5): 3.656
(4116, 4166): 4.59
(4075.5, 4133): 4.234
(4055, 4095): 4.376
